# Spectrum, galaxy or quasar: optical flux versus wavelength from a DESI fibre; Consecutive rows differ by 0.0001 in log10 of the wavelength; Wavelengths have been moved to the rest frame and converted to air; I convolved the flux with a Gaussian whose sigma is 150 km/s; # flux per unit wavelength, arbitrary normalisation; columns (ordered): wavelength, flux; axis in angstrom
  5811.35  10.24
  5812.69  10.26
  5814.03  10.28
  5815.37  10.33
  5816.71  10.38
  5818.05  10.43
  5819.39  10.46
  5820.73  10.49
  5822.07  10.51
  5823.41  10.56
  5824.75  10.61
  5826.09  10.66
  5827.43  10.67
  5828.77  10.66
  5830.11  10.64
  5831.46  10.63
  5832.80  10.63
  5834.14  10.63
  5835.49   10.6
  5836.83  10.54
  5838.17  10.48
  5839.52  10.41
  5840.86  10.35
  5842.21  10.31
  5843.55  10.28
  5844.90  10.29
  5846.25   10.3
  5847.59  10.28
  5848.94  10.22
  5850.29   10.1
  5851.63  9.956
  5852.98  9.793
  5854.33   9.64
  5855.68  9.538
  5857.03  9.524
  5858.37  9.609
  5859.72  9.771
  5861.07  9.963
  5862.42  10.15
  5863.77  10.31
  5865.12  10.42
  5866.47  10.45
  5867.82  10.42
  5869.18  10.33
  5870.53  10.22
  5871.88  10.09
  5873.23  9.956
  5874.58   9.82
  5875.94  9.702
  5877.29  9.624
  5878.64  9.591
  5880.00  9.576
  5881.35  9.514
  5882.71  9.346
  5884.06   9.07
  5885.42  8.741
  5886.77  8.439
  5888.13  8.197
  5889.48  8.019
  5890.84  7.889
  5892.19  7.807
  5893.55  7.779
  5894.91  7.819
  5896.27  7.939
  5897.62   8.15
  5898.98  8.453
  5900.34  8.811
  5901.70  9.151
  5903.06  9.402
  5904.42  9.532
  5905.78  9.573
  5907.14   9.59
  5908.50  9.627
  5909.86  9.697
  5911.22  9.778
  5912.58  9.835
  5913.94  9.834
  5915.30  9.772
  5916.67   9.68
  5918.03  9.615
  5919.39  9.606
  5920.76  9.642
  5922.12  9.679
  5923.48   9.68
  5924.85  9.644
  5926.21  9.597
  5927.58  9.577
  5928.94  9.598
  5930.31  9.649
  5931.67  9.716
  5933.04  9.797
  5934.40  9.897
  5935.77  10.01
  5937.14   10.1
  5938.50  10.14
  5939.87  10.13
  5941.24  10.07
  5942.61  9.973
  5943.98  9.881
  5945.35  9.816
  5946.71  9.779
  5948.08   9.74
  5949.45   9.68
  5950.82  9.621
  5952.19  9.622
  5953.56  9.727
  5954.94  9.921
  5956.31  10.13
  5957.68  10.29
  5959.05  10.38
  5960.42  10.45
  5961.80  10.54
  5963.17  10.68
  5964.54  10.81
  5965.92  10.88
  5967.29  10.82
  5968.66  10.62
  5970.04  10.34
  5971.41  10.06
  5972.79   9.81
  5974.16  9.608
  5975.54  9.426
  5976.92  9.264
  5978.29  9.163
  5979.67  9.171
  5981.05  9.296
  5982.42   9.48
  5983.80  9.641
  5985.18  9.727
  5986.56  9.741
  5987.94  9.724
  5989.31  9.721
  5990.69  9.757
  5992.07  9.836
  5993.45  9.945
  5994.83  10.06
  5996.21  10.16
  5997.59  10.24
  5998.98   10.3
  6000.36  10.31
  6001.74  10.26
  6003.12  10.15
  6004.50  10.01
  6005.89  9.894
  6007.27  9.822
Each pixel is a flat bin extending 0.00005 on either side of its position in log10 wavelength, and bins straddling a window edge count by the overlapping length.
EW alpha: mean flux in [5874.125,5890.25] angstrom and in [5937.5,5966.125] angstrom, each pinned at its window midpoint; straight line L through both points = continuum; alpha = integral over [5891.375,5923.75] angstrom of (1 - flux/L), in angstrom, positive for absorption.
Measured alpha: 1.0 angstrom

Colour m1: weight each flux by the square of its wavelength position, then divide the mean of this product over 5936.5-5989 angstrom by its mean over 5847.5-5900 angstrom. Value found 1.09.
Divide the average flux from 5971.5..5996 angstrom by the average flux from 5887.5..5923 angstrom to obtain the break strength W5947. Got 1.07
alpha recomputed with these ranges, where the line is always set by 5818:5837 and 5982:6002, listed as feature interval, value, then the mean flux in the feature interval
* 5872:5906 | 4.79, 8.89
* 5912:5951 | 1.46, 9.79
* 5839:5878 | 1.51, 10.1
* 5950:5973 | -0.54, 10.3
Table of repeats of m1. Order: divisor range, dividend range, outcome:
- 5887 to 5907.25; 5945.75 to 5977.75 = 1.21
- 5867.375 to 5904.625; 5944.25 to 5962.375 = 1.13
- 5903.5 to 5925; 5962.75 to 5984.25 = 1.05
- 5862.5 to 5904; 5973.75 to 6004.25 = 1.10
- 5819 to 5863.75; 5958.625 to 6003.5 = 1.02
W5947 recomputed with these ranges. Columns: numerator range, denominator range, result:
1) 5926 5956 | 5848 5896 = 1.04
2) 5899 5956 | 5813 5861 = 0.94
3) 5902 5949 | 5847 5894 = 1.02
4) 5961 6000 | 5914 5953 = 1.02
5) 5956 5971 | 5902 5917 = 1.09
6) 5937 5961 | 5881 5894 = 1.18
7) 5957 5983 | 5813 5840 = 0.96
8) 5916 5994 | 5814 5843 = 0.94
